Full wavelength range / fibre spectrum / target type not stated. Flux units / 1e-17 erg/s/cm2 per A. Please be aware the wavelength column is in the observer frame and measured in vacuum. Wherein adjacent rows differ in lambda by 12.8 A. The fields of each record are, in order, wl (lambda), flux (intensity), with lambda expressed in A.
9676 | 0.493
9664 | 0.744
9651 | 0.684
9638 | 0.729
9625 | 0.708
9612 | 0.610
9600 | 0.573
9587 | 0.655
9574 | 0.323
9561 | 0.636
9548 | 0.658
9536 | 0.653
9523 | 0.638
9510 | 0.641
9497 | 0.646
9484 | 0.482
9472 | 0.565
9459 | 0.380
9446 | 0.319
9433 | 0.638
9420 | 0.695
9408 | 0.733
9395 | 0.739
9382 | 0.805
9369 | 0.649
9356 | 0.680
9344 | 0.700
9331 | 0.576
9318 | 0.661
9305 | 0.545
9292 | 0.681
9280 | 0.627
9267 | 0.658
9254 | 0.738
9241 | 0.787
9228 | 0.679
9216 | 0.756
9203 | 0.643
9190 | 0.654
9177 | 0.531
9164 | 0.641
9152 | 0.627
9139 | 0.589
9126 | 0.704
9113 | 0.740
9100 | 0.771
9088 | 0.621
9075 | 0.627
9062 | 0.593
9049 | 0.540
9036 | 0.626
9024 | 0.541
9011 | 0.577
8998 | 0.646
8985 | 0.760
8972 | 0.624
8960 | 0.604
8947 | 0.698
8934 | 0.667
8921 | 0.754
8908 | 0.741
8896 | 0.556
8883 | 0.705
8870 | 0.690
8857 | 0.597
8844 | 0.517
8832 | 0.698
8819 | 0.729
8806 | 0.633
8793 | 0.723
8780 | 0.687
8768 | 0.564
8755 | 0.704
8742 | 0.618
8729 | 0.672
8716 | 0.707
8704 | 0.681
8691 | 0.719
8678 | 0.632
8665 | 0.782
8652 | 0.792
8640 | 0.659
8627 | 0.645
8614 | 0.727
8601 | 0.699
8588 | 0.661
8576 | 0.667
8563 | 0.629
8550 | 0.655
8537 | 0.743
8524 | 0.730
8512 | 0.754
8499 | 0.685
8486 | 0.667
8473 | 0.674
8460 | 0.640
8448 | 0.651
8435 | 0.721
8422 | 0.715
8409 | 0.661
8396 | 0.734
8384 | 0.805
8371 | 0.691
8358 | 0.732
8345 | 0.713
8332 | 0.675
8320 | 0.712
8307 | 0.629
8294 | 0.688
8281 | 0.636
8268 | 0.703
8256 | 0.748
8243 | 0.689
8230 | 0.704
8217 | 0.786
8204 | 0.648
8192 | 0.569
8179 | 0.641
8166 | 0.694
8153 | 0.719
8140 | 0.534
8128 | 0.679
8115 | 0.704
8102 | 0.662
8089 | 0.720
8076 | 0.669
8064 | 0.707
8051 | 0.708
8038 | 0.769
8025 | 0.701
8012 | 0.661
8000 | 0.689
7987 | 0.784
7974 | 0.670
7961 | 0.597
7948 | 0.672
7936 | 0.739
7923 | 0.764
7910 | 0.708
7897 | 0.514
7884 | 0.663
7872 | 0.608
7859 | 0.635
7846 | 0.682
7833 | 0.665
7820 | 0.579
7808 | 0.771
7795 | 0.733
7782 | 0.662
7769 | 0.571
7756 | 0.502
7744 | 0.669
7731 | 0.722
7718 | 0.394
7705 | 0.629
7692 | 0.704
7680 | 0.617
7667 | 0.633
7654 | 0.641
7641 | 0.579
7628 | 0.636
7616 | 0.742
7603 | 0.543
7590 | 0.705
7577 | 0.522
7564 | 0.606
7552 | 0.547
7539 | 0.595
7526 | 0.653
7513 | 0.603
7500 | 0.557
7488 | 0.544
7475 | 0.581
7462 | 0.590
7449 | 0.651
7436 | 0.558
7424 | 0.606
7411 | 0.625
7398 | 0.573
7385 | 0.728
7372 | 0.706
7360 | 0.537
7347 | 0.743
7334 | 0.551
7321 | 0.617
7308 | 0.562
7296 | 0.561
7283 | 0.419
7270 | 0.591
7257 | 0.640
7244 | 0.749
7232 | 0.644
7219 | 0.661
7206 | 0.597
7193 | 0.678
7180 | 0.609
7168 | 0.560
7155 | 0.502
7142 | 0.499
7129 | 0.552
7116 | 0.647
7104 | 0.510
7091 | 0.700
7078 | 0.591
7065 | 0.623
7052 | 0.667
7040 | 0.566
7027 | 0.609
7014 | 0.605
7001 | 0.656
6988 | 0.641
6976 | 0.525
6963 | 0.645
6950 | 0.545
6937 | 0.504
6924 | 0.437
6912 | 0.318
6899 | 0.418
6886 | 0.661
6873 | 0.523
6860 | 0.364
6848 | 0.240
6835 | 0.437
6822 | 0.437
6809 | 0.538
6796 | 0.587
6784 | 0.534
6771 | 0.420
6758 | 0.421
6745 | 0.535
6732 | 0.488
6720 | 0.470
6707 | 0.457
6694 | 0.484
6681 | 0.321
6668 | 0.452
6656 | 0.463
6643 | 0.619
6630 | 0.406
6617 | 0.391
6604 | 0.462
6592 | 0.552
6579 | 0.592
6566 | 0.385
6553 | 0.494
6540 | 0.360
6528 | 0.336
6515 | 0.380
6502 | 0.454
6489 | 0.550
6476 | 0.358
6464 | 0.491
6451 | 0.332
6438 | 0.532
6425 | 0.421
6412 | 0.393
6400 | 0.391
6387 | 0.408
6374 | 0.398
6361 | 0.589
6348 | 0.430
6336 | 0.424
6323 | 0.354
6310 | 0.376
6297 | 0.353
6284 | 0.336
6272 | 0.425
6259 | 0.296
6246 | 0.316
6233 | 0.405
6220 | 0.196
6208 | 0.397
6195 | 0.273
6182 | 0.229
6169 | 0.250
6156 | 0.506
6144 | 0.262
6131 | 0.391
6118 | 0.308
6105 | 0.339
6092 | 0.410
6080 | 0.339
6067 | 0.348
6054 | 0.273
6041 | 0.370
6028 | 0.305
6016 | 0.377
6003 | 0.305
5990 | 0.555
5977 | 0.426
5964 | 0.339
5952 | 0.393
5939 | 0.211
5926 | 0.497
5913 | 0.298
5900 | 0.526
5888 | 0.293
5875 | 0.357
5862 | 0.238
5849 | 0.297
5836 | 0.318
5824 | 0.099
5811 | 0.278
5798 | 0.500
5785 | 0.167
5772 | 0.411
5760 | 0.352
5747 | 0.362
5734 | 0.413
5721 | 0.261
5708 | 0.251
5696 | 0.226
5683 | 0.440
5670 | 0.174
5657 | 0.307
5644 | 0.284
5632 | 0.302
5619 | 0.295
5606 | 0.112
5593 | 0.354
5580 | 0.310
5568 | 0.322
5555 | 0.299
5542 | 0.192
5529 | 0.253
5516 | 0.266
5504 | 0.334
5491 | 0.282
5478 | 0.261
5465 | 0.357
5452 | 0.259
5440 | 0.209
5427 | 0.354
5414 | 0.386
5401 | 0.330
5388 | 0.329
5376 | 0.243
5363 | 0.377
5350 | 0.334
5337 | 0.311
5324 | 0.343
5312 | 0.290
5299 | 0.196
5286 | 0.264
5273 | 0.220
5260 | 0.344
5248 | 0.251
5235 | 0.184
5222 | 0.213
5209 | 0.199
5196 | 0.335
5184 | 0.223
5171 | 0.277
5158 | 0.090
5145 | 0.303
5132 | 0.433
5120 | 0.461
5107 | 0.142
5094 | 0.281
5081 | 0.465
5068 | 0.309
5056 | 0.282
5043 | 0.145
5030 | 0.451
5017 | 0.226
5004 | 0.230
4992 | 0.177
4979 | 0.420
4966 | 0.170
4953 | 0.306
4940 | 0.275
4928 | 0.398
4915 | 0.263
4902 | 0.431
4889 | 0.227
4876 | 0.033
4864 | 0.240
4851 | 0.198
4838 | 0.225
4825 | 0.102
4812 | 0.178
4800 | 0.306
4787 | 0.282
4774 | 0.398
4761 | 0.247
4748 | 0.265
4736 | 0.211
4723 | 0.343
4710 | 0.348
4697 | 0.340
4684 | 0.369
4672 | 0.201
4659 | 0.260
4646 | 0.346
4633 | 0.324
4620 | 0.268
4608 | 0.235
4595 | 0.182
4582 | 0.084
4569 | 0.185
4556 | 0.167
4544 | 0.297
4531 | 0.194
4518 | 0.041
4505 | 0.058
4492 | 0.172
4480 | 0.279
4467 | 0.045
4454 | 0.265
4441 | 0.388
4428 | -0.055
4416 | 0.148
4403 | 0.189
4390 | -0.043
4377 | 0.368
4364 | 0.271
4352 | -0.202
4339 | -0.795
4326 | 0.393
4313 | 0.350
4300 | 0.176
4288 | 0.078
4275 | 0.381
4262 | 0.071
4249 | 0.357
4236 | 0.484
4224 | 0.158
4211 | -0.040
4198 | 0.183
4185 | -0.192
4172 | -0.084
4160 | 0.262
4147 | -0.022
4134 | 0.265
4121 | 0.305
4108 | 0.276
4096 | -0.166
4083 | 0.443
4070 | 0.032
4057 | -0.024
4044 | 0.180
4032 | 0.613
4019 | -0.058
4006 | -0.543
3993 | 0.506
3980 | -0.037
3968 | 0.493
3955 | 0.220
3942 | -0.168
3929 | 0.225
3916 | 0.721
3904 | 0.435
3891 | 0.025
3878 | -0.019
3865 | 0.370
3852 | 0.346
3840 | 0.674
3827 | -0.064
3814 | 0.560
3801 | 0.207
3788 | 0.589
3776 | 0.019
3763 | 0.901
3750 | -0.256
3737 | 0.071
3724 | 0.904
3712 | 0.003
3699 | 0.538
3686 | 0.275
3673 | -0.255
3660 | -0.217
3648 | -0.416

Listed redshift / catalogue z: 0.741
